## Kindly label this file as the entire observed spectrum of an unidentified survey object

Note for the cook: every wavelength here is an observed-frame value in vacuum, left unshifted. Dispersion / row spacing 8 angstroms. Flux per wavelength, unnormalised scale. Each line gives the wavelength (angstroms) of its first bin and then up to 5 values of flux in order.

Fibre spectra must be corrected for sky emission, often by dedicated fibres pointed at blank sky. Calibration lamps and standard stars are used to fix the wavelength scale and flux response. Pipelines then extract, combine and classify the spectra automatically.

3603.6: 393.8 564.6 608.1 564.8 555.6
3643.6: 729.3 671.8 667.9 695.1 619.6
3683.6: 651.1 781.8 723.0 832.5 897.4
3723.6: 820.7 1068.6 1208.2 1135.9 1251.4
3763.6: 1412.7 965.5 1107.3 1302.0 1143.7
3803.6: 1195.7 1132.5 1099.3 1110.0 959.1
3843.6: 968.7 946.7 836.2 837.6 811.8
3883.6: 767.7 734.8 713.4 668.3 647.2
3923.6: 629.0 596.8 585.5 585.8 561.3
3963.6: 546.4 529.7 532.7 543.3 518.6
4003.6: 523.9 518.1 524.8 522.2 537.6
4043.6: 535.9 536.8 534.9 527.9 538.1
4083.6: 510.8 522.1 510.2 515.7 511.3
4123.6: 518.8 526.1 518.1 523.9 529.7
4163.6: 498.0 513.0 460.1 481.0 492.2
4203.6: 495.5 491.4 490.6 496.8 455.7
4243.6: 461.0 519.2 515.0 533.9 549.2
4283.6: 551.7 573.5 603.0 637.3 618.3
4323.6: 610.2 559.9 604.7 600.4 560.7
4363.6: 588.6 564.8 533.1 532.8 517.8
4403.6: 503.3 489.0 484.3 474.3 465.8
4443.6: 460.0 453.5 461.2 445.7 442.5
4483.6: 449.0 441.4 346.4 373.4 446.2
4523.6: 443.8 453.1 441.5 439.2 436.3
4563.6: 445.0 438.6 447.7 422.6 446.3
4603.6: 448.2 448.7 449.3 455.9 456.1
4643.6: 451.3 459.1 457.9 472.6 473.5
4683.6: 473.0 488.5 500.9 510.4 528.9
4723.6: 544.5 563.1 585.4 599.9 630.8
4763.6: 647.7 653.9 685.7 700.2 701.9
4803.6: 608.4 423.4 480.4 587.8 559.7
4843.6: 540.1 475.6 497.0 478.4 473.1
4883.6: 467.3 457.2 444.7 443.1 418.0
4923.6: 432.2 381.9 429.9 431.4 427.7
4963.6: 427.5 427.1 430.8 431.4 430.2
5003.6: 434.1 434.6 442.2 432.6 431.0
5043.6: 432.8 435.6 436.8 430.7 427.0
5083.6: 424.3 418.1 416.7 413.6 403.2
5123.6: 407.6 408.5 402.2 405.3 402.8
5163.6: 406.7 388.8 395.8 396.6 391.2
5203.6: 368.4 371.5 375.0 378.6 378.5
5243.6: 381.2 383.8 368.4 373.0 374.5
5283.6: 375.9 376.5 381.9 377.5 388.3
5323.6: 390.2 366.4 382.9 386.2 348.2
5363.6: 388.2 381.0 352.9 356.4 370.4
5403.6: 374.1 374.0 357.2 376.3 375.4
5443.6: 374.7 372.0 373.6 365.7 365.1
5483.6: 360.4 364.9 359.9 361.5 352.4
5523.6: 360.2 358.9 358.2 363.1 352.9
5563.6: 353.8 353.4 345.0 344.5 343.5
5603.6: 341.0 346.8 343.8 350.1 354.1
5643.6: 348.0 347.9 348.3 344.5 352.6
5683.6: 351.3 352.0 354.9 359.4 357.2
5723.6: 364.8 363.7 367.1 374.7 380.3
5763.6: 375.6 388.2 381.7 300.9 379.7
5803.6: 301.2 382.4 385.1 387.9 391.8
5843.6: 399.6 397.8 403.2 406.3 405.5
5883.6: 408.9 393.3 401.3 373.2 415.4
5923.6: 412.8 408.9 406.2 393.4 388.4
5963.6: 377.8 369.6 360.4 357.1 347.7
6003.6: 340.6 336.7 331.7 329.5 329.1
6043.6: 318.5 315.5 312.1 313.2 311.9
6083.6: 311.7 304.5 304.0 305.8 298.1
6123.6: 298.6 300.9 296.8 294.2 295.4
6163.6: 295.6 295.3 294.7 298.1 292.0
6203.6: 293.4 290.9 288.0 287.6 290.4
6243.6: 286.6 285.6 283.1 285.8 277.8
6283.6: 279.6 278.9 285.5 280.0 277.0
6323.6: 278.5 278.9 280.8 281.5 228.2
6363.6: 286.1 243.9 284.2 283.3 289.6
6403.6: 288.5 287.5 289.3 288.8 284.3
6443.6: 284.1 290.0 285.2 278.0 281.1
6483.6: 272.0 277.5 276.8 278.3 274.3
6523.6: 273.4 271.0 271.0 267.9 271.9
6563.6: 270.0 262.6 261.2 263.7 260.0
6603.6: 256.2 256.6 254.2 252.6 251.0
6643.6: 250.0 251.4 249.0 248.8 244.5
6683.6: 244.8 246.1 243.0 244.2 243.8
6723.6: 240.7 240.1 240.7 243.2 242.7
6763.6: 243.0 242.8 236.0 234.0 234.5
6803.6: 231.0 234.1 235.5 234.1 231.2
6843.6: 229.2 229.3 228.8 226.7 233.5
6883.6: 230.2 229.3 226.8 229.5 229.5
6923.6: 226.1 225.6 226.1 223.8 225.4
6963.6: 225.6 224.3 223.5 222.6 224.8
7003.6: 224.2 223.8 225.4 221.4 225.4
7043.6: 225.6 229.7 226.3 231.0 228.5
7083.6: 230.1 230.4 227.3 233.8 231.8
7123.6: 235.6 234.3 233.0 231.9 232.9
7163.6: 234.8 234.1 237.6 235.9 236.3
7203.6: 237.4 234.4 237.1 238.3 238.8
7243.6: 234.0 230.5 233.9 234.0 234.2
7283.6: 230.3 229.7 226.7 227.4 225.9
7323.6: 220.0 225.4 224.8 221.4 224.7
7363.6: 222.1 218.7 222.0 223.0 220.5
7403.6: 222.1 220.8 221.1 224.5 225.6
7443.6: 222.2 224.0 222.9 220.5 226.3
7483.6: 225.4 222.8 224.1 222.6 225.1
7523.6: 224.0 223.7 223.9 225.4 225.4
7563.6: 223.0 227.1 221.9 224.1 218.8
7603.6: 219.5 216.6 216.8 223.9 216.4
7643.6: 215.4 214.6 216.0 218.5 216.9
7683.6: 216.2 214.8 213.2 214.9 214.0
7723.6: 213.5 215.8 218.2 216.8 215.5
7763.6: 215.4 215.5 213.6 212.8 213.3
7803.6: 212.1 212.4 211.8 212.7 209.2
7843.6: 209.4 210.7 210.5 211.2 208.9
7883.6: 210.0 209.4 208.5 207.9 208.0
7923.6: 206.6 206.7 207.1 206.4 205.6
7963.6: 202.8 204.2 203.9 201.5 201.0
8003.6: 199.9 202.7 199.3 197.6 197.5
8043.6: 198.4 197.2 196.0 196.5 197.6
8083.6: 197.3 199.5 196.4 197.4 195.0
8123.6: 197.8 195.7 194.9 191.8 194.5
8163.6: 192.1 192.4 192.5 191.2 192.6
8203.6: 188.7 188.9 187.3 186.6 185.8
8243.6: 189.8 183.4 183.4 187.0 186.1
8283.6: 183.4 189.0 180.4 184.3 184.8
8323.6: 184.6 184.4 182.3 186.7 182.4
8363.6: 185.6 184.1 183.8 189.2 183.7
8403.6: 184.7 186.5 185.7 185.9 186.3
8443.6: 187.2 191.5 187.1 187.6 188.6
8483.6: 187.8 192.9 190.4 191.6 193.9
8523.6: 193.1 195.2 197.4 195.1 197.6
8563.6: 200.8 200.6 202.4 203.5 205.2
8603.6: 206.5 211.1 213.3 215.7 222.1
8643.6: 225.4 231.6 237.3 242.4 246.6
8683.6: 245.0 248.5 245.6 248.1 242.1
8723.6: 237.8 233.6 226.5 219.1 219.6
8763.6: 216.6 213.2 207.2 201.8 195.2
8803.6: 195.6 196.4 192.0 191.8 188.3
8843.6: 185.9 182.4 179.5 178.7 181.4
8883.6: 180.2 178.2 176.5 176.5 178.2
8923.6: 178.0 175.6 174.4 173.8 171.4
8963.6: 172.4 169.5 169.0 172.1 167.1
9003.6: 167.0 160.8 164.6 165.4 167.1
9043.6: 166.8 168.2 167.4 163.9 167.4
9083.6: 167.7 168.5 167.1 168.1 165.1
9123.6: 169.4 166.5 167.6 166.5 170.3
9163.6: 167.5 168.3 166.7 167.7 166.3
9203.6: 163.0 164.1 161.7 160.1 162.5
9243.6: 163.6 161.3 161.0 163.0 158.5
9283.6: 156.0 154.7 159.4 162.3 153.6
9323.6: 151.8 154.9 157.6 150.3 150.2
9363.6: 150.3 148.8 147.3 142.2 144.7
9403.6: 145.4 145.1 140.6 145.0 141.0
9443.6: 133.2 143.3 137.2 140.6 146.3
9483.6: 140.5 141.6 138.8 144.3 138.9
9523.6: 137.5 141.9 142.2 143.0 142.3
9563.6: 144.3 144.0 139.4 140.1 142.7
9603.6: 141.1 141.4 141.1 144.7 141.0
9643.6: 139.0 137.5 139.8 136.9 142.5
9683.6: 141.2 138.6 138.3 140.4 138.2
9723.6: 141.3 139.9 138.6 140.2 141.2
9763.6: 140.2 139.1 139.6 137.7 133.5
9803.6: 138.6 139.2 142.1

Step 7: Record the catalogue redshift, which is 2.09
